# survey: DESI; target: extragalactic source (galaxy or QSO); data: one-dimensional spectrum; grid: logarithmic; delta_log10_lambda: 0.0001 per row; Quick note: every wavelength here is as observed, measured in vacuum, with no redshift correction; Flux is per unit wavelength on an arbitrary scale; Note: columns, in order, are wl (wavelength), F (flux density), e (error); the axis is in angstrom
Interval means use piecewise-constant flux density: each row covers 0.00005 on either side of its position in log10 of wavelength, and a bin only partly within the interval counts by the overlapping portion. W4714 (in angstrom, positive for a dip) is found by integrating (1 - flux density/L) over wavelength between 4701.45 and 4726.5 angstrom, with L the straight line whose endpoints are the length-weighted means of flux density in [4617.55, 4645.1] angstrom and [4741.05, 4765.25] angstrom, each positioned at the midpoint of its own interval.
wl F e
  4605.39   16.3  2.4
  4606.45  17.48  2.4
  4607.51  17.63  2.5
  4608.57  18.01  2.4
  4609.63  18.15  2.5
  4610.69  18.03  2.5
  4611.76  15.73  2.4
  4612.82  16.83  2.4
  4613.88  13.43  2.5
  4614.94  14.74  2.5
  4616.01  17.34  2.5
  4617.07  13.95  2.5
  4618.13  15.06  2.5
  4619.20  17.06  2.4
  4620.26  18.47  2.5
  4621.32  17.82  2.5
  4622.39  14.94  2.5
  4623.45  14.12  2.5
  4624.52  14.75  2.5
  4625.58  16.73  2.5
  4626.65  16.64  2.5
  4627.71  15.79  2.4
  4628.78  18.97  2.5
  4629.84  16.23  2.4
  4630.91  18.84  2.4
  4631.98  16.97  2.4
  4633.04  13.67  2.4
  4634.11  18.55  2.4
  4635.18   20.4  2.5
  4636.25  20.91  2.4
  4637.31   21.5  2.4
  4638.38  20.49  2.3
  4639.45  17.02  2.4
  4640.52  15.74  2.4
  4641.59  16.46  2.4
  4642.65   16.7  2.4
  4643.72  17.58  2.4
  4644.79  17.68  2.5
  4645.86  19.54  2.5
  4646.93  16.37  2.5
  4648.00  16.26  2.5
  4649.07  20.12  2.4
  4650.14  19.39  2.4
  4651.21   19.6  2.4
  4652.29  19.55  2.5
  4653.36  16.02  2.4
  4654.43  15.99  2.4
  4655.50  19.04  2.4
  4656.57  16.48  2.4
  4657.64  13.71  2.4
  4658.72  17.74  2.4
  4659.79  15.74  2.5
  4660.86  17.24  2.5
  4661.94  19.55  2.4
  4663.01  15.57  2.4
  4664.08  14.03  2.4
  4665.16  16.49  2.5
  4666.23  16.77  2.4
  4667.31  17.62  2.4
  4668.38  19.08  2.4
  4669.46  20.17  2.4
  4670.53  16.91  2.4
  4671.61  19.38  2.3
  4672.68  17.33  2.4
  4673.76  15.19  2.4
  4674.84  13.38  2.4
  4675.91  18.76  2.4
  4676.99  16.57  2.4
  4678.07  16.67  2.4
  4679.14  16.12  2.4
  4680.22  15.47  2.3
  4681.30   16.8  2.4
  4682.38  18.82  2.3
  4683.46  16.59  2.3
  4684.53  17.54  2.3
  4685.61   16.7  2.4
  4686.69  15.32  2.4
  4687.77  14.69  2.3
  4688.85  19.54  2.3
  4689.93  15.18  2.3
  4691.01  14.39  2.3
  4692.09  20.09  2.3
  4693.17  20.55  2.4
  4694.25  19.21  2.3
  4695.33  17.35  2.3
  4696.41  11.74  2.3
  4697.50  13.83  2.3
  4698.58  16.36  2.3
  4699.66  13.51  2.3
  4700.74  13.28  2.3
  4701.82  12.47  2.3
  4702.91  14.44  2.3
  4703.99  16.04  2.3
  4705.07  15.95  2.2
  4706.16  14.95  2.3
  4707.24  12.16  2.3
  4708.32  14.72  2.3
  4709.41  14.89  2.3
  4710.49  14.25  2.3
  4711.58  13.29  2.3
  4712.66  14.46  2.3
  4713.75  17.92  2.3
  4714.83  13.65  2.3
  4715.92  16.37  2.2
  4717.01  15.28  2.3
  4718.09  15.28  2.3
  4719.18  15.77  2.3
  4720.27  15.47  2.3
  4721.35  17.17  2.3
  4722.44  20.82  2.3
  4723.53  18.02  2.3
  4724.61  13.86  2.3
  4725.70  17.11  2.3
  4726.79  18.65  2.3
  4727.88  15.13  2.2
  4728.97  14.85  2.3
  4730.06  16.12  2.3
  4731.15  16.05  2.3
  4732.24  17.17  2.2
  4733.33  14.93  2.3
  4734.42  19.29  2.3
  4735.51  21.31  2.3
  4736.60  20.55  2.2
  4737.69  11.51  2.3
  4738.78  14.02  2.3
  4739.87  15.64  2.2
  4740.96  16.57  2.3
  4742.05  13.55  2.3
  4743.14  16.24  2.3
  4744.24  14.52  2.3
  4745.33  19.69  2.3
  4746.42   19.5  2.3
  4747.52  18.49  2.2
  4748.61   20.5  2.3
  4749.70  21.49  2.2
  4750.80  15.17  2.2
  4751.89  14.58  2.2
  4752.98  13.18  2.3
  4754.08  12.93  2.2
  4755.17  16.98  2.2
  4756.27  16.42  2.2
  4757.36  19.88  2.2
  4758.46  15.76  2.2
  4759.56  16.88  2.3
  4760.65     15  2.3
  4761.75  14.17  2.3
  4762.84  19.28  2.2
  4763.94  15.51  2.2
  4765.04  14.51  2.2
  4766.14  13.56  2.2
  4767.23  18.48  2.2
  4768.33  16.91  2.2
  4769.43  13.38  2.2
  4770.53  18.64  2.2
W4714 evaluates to 2.00 angstrom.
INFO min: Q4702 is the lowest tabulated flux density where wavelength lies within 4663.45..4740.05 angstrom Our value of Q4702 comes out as 11.51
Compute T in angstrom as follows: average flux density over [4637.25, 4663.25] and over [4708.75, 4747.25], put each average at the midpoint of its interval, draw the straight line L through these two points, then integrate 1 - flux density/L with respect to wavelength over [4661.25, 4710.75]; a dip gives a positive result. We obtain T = 2.20 angstrom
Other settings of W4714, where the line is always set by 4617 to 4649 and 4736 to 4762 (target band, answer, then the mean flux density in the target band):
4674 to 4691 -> 0.46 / 16.5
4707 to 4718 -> 1.25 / 14.8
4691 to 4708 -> 1.39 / 15.4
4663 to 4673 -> -0.25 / 17.4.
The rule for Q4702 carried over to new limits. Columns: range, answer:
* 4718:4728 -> 13.86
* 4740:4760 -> 12.93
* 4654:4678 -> 13.38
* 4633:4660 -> 13.67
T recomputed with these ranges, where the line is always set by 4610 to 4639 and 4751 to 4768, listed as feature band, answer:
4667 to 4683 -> -0.65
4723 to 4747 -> -0.80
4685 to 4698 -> -0.13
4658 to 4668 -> -0.06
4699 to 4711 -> 1.49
